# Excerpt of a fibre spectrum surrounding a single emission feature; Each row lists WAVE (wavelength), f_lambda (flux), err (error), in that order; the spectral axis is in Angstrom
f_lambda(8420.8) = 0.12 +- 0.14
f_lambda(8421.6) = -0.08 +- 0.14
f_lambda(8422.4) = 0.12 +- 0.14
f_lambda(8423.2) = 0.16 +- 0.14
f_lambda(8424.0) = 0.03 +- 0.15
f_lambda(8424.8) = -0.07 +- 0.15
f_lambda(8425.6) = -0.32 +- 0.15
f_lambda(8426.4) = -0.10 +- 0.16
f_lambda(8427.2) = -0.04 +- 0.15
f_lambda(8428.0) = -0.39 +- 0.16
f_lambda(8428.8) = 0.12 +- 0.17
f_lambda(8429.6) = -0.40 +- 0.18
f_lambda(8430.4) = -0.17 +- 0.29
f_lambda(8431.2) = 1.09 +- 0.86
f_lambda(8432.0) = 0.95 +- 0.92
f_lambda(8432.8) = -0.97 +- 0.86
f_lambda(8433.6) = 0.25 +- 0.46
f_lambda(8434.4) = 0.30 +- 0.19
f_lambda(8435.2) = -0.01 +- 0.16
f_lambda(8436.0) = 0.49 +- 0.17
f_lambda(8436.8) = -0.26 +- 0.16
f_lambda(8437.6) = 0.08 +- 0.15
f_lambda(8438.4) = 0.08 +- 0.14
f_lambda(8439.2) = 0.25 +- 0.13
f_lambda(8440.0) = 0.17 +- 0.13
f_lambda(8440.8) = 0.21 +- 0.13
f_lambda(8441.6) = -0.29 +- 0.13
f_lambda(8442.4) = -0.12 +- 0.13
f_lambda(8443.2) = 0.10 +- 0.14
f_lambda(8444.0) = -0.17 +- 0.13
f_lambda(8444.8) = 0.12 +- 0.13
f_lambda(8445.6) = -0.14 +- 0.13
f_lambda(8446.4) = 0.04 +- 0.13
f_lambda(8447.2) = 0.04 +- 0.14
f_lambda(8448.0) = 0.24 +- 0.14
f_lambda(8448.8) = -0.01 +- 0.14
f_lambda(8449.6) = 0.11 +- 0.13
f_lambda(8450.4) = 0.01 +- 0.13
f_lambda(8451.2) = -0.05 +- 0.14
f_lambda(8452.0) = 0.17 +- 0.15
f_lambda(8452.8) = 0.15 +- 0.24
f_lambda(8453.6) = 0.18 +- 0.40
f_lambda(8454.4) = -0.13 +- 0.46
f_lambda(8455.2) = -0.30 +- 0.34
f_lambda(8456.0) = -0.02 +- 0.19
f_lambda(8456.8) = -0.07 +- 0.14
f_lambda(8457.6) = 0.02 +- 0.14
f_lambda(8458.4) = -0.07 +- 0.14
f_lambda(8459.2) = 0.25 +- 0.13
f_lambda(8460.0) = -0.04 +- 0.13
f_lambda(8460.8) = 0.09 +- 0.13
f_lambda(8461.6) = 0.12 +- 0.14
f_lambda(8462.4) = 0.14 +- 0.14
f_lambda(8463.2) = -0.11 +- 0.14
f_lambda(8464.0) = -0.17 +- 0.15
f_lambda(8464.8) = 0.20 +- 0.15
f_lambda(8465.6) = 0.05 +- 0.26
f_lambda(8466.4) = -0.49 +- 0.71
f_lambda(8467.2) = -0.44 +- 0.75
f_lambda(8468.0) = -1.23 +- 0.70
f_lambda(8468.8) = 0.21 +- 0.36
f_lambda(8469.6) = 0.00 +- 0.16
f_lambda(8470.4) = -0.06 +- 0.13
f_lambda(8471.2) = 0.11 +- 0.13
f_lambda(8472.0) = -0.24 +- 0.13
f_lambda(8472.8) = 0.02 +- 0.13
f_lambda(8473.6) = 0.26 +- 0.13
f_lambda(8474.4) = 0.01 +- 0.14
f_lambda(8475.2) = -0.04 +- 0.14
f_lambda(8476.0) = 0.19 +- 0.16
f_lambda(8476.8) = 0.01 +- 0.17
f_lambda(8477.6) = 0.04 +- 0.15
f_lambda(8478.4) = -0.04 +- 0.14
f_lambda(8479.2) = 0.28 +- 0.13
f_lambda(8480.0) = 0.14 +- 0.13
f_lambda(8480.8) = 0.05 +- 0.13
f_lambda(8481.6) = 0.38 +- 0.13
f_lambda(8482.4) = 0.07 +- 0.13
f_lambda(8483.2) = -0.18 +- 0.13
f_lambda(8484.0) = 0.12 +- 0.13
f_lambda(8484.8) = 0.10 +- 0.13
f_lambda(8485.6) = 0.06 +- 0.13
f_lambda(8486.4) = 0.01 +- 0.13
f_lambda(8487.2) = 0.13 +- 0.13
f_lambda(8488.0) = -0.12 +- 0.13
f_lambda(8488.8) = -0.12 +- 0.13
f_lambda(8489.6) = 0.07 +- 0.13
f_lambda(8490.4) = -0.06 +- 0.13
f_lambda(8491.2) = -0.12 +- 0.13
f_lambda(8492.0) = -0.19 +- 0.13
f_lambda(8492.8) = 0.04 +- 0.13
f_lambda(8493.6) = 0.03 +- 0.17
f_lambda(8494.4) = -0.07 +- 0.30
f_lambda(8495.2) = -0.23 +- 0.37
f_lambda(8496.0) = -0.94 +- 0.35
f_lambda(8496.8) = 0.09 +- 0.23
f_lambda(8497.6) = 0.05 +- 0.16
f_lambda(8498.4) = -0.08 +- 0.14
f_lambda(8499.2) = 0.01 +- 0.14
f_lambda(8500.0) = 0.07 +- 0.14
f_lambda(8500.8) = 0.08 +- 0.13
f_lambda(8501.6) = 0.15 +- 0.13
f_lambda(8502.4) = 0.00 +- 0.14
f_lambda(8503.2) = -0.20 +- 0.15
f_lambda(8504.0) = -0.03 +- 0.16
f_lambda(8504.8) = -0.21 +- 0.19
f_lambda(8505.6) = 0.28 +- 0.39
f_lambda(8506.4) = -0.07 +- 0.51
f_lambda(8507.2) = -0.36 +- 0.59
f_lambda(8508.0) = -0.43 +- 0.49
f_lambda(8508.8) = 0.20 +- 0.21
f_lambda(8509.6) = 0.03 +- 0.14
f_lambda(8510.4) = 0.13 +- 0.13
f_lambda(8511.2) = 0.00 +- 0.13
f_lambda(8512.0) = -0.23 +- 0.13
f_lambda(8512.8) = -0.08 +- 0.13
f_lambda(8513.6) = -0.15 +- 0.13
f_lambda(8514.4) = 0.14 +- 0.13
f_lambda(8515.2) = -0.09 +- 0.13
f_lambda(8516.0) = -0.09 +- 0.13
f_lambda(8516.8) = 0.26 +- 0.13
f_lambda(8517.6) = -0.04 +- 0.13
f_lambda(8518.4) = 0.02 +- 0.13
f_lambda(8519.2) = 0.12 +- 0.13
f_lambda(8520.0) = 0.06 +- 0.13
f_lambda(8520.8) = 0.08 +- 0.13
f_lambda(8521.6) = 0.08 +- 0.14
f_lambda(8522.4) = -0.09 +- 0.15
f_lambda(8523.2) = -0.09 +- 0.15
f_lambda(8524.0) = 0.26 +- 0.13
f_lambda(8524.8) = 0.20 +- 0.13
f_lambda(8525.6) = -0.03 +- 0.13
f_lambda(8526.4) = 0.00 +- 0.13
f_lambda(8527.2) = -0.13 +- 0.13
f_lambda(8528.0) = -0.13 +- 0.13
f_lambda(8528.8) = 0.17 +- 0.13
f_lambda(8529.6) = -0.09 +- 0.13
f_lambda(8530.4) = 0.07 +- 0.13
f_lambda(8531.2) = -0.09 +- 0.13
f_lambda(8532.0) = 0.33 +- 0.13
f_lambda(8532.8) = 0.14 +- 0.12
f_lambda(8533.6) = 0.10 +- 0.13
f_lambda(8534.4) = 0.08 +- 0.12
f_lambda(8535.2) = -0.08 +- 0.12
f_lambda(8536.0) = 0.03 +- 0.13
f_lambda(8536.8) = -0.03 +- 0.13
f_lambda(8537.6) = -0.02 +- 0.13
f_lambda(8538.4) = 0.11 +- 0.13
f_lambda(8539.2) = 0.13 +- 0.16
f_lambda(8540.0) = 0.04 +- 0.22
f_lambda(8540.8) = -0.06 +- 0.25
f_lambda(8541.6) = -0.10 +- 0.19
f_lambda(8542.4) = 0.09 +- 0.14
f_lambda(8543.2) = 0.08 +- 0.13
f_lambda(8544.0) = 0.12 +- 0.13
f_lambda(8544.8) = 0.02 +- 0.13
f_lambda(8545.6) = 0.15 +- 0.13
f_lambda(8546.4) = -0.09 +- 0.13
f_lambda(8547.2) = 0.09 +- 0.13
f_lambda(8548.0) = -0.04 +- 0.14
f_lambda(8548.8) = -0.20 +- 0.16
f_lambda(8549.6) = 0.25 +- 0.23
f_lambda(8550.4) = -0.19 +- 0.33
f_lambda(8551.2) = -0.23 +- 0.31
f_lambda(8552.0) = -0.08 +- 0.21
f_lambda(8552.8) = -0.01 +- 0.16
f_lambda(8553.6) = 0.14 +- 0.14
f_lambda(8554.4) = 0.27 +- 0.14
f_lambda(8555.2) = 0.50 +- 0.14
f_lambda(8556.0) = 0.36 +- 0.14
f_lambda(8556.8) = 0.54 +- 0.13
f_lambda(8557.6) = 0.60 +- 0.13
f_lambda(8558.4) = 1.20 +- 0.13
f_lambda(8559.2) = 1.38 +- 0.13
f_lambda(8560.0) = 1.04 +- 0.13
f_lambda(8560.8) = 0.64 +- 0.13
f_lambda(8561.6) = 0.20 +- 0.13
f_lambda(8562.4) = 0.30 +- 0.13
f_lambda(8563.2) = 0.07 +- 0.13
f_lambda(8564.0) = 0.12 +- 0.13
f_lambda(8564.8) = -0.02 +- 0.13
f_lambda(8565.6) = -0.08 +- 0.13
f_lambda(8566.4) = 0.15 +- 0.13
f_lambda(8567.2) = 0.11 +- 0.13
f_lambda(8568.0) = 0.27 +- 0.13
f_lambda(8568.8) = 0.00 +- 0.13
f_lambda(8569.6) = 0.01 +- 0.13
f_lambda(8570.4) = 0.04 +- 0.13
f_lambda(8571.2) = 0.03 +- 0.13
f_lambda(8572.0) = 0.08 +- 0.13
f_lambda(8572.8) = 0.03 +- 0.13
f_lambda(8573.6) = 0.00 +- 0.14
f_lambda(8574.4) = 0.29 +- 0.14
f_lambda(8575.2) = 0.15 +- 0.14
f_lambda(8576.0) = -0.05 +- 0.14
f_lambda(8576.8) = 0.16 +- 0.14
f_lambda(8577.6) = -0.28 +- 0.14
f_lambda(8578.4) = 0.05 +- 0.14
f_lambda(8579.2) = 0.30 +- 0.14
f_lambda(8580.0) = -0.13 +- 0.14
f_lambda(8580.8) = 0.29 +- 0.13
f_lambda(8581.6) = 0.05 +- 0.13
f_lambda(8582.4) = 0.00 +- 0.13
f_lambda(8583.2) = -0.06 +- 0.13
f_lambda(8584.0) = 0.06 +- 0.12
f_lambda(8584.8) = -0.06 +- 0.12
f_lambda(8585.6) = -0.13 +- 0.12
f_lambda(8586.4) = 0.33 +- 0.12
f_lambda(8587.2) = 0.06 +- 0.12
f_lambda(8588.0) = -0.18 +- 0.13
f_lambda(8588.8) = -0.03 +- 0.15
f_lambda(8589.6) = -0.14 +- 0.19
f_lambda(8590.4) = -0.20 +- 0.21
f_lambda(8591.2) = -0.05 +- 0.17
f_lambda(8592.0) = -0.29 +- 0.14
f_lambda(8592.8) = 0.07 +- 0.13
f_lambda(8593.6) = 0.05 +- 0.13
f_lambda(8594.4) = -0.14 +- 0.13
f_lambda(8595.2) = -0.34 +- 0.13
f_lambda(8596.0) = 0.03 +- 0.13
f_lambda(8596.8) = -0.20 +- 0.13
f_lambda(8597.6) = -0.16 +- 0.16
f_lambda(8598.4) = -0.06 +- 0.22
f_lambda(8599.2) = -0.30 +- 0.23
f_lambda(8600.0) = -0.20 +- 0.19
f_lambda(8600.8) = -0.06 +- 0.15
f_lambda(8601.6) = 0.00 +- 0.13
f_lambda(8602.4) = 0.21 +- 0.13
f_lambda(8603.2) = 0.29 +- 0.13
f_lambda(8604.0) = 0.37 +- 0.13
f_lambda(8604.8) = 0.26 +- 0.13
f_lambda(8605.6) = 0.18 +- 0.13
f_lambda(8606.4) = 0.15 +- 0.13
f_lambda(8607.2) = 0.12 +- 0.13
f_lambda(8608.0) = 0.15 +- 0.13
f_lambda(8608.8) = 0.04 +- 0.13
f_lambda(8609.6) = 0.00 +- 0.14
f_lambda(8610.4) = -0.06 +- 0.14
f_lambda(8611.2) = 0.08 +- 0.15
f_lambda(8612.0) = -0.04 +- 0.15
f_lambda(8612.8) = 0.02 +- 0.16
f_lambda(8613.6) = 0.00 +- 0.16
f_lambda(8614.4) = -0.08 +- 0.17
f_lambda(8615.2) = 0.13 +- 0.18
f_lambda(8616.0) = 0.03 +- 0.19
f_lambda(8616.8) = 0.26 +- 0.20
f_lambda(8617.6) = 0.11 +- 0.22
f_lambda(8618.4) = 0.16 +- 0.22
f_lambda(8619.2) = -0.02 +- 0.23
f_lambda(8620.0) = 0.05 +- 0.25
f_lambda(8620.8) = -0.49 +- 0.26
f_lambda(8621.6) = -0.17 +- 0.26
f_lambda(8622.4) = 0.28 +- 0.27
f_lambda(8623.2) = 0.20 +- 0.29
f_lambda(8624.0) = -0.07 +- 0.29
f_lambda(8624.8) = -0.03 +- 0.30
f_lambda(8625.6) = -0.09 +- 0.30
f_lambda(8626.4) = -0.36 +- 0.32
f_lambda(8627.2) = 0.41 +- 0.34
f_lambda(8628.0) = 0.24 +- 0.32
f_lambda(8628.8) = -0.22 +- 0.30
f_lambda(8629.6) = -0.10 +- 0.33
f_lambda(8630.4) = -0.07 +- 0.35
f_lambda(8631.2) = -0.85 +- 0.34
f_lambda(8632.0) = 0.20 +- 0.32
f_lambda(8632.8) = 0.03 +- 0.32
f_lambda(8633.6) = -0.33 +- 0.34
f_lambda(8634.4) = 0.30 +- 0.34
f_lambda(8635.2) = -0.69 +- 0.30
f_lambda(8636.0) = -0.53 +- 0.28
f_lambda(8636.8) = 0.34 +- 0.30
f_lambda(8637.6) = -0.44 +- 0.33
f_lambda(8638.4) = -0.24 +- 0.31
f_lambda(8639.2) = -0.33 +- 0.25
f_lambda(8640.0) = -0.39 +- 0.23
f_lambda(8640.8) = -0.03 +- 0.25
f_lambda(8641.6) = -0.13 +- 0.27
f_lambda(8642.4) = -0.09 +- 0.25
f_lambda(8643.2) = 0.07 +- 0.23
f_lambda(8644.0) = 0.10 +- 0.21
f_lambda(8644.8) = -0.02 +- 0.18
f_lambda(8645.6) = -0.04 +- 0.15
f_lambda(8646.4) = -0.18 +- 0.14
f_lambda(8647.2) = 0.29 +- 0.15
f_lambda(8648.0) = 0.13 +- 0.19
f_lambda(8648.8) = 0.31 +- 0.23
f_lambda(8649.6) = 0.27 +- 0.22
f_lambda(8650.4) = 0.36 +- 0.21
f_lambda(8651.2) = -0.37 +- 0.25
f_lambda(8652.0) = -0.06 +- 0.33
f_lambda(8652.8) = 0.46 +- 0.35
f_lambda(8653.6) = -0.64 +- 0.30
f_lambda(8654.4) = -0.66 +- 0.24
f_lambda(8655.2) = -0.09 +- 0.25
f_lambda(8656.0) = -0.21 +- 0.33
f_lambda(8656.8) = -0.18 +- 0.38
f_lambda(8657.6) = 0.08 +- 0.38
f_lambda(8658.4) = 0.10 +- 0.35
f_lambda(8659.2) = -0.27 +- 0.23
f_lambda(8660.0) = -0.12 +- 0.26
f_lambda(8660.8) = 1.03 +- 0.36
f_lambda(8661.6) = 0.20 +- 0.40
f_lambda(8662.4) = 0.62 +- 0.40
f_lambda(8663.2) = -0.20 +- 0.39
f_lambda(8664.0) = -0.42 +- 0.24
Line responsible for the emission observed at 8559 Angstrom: H-gamma 4340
